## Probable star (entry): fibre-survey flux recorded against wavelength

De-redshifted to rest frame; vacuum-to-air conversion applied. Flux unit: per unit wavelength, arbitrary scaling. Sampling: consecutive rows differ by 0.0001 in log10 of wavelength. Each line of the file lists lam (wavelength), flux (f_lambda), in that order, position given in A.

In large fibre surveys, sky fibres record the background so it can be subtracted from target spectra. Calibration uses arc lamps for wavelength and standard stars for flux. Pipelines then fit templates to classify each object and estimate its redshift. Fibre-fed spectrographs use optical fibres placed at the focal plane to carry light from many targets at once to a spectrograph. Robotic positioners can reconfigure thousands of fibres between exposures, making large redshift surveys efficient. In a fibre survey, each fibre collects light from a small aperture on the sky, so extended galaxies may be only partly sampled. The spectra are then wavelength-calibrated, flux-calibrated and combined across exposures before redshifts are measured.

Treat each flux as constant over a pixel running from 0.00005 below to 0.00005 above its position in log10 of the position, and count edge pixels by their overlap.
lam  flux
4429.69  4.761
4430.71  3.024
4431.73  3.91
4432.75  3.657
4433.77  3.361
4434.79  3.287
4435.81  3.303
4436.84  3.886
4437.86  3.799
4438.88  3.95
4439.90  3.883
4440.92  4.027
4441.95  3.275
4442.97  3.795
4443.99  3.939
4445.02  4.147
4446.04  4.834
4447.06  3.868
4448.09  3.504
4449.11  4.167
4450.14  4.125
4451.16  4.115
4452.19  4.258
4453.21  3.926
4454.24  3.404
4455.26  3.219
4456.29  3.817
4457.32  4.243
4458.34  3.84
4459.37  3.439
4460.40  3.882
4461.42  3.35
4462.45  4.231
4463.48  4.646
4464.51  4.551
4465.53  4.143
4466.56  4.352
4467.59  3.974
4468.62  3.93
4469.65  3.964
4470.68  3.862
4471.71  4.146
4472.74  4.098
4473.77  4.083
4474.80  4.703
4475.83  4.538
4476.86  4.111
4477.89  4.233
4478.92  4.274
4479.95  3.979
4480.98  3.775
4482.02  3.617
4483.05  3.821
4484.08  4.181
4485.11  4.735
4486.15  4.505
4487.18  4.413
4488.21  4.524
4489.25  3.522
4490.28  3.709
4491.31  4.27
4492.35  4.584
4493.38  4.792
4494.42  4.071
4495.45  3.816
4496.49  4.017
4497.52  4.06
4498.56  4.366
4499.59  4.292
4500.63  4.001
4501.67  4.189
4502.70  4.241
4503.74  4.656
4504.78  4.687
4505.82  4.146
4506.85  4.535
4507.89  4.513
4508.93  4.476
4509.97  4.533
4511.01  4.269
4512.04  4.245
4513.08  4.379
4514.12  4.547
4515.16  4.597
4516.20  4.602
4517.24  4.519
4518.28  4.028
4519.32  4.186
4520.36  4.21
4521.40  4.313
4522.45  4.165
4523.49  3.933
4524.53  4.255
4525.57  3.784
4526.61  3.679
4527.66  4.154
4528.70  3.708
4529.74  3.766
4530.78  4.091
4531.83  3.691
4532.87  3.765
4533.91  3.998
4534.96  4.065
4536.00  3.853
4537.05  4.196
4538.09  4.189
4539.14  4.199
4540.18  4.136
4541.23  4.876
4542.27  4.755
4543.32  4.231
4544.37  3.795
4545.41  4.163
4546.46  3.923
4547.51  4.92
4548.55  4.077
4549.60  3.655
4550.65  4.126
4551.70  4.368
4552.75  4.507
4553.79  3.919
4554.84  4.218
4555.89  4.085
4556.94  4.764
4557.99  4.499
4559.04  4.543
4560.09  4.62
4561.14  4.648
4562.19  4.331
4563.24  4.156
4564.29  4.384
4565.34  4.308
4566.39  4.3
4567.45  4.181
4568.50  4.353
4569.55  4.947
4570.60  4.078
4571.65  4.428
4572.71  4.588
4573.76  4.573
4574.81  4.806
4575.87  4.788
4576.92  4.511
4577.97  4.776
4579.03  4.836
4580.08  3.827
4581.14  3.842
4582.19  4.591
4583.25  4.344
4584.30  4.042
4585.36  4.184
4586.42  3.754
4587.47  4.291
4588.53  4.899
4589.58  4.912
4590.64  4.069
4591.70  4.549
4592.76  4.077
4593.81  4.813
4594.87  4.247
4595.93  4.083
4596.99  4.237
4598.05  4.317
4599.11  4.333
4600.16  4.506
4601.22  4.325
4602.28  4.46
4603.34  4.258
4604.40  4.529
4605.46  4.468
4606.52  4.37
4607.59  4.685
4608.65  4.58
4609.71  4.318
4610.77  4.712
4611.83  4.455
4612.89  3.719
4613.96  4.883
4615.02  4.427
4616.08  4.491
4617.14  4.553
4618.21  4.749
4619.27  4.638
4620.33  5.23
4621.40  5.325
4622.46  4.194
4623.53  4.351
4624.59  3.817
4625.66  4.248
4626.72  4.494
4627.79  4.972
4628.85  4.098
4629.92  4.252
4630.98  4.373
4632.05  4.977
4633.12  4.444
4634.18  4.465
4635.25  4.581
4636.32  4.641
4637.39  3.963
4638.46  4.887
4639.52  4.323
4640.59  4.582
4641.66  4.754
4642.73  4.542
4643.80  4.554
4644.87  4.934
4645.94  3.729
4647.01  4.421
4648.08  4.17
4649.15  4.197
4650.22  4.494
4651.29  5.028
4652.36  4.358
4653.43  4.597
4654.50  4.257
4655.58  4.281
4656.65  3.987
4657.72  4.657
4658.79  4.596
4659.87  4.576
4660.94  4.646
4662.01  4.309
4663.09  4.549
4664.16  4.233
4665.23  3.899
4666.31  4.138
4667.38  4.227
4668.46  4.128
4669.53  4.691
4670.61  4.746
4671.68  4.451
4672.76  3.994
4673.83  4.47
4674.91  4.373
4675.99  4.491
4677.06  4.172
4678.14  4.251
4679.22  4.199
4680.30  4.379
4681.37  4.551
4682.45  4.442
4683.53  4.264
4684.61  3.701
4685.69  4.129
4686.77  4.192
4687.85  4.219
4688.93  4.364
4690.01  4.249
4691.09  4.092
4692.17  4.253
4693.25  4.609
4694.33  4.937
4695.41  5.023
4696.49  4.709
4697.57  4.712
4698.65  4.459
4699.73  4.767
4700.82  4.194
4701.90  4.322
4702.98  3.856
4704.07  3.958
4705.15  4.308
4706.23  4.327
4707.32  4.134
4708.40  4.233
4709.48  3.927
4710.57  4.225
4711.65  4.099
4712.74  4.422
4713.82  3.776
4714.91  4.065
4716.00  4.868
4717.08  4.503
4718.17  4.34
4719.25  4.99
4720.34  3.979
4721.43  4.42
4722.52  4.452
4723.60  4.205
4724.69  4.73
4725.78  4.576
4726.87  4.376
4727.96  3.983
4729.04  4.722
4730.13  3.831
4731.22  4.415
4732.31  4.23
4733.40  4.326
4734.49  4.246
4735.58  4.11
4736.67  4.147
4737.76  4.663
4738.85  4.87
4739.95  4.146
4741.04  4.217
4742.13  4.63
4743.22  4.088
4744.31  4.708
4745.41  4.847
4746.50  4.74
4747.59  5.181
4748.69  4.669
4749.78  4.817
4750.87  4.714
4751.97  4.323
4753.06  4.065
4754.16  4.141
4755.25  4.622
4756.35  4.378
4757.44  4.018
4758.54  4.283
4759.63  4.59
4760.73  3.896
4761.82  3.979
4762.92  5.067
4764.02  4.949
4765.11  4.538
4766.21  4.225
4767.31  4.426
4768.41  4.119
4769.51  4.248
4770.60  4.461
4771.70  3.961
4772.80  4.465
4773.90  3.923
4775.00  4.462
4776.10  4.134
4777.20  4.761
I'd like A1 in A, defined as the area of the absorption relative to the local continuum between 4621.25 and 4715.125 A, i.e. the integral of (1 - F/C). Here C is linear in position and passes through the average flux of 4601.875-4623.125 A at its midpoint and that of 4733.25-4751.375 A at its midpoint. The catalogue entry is 3.6 A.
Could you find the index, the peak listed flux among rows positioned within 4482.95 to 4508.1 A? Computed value 4.792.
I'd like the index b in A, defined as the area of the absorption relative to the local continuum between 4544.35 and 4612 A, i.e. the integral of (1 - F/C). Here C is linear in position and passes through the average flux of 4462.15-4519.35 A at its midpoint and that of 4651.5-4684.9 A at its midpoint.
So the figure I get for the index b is -1.2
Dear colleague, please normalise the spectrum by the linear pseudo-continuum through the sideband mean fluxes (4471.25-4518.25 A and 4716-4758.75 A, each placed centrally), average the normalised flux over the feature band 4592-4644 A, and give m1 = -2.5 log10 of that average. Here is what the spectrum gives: -0.03 mag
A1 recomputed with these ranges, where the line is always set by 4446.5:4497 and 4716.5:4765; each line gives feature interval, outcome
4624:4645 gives -0.9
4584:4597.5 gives -0.3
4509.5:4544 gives -0.3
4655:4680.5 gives -0.1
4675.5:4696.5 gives 0.1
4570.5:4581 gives -0.8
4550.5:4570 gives -0.9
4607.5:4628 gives -1.3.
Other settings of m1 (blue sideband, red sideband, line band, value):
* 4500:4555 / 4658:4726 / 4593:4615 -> -0.034 mag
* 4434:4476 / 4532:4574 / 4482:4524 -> -0.043 mag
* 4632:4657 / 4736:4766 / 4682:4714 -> 0.042 mag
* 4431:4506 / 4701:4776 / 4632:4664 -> -0.055 mag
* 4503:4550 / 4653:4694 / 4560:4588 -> -0.034 mag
